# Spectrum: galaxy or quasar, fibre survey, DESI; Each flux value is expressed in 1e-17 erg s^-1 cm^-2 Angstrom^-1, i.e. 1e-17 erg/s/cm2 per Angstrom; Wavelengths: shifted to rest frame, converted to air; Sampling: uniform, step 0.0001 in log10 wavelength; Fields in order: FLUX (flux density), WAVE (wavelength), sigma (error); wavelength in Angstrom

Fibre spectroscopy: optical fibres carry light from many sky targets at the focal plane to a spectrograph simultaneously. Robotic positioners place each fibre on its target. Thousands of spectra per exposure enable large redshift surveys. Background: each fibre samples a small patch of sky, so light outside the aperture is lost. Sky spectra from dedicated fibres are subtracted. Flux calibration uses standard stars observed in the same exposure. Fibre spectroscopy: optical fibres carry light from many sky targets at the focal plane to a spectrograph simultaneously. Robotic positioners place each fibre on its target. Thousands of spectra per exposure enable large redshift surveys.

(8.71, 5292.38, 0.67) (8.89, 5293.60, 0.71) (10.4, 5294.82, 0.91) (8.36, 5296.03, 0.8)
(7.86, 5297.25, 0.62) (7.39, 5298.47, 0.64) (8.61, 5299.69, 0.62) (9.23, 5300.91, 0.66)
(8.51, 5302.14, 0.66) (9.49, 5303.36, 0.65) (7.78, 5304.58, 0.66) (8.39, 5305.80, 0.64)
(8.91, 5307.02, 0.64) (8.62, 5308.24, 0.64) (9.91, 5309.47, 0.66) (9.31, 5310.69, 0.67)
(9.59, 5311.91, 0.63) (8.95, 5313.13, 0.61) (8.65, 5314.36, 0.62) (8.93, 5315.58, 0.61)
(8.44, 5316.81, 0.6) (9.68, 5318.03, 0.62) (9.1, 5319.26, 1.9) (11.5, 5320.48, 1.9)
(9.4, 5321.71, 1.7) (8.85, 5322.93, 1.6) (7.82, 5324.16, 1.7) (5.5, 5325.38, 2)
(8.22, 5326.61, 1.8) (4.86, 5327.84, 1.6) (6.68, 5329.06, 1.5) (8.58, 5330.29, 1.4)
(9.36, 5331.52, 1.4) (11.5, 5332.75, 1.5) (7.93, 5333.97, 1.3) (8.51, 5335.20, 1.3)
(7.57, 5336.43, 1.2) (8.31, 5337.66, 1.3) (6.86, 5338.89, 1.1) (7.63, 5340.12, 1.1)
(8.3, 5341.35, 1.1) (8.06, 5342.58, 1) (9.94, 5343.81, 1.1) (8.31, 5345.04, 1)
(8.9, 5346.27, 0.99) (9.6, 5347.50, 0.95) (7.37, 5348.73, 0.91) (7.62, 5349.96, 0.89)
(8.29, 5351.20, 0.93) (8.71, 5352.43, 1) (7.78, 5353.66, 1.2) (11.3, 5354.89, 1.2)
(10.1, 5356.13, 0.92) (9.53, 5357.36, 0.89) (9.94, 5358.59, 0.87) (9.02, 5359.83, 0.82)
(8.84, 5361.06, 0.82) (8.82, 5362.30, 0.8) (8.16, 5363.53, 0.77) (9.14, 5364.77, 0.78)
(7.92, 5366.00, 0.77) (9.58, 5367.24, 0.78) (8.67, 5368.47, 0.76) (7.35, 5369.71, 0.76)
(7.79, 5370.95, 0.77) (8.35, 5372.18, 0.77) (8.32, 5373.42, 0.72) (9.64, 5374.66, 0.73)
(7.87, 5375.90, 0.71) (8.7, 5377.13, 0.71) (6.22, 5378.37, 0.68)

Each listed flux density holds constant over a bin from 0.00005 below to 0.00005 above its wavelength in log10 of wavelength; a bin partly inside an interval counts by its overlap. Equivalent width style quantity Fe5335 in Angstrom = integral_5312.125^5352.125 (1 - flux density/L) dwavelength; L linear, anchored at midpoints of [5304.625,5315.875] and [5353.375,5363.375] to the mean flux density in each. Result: 3.2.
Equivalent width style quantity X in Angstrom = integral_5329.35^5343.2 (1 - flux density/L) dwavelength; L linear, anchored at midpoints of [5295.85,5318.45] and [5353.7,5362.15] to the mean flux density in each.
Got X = 1.3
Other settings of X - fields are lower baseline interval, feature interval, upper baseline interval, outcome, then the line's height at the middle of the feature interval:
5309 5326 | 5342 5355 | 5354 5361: 1.35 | 9.61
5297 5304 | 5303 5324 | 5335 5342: -2.09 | 8.29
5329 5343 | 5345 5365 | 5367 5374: -1.48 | 8.31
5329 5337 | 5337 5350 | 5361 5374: 0.52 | 8.64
